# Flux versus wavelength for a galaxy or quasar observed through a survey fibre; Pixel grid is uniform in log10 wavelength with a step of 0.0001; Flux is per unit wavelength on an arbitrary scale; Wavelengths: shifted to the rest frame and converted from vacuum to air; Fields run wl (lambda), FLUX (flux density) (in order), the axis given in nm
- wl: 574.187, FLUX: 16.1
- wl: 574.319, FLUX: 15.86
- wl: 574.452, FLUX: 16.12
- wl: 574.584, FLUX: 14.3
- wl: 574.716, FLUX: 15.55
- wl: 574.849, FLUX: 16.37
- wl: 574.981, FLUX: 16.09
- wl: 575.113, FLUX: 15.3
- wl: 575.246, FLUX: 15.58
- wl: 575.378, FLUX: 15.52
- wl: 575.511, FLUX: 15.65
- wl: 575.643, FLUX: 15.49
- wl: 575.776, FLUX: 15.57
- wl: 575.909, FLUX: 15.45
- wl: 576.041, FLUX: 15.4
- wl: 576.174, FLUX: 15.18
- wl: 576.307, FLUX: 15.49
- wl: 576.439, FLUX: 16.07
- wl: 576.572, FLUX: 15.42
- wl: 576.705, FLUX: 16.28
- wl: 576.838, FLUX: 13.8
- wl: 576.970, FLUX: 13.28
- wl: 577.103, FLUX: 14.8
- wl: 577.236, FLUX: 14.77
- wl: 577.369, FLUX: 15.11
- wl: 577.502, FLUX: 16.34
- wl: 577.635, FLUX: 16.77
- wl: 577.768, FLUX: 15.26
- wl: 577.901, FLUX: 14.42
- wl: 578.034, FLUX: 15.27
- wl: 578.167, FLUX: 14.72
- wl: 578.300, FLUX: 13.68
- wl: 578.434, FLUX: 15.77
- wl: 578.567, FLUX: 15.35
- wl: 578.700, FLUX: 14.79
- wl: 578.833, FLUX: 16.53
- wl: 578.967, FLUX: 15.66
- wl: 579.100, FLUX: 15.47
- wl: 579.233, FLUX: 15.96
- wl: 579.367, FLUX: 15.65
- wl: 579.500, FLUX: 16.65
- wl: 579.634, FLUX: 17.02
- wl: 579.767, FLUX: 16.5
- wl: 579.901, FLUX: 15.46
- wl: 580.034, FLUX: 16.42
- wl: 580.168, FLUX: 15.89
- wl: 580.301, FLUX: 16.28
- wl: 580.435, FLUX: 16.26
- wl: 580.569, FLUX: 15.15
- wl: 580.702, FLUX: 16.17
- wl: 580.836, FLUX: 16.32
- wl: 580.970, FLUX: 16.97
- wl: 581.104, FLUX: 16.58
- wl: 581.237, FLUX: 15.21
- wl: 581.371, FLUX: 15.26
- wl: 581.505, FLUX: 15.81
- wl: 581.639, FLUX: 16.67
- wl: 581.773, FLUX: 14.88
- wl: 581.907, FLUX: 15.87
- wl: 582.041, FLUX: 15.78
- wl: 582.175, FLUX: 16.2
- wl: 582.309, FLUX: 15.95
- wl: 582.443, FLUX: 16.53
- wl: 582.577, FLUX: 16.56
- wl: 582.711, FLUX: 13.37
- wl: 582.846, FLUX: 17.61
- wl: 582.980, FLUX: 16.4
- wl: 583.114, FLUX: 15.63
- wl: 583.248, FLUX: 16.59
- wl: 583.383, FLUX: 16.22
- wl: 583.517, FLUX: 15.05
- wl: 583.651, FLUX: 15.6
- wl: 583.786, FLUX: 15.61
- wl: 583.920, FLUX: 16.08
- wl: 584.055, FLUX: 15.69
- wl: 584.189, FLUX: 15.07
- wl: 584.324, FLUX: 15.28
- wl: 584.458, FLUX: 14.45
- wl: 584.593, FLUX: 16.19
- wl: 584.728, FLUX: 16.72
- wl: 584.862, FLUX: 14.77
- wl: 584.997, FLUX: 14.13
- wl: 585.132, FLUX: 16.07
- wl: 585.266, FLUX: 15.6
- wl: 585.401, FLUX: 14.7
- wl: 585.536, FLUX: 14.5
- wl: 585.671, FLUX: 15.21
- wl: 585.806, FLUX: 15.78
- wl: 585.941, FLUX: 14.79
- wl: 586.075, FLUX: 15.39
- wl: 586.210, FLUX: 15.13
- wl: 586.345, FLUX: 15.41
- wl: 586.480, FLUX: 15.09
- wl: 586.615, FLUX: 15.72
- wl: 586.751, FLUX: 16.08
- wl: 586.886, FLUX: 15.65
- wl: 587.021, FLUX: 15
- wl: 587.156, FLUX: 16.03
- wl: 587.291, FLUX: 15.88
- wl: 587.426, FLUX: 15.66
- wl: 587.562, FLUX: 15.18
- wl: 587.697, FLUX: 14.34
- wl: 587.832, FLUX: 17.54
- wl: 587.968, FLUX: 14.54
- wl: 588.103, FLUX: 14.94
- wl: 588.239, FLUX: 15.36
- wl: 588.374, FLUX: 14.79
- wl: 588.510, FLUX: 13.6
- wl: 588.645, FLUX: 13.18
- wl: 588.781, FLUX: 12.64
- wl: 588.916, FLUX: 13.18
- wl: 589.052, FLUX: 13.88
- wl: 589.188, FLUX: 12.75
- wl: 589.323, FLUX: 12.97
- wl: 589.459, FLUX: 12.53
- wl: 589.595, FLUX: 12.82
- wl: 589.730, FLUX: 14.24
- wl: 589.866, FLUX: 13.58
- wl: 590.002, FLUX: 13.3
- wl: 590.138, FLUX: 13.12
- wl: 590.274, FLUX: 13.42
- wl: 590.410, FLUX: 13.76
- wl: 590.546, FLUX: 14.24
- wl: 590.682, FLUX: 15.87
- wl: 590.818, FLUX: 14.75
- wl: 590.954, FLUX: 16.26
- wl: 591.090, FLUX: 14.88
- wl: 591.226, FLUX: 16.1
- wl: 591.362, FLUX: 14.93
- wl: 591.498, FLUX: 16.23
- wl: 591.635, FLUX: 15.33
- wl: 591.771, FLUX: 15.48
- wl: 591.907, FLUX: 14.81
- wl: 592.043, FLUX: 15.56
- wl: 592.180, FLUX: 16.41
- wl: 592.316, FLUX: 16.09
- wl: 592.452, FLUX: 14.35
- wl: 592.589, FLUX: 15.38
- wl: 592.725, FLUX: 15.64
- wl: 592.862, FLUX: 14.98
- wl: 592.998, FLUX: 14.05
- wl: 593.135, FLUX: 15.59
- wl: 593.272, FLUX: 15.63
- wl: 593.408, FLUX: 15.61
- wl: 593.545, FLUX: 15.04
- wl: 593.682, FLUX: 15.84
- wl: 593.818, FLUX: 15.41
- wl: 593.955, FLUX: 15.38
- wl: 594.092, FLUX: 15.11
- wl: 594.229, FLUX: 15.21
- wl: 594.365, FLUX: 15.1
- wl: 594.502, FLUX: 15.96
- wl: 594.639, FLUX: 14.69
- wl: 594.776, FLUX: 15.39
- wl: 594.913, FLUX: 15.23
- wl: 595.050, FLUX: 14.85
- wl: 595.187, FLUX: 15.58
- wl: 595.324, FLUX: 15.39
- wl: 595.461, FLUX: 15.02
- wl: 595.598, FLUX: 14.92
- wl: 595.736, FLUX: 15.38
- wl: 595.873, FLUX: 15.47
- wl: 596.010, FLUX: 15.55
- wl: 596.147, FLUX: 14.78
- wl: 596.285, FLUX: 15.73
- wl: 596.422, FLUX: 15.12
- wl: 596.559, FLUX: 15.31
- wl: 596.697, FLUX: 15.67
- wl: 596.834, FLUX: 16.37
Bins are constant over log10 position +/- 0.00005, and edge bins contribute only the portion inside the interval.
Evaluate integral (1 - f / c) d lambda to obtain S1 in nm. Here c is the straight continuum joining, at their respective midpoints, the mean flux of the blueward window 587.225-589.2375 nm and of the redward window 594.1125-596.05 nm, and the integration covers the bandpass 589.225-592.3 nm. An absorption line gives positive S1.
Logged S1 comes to 0.04 nm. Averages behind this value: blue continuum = 14.5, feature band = 14.6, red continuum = 15.3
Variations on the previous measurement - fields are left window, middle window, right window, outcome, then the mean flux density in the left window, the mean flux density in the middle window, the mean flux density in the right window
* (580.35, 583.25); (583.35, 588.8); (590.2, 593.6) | 0.14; 16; 15.3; 15.2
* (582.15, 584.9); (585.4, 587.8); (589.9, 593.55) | 0.02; 15.8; 15.4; 15.1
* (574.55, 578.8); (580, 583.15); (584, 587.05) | -0.14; 15.3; 16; 15.3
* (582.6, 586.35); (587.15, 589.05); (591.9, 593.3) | 0.09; 15.5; 14.7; 15.3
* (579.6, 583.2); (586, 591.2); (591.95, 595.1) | 0.35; 16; 14.6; 15.3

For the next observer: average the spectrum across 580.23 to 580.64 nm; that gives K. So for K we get 15.9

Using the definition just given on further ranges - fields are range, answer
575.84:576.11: 15.4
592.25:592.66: 15.3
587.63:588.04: 15.5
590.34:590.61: 14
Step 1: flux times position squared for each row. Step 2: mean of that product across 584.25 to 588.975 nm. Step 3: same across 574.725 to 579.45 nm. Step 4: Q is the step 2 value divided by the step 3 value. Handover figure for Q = 1.0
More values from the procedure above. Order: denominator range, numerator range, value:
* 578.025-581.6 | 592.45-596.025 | 1.01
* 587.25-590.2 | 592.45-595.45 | 1.10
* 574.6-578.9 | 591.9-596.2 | 1.06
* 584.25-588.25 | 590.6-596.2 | 1.02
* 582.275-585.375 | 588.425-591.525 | 0.91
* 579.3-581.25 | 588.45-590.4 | 0.84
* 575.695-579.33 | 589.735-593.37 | 1.03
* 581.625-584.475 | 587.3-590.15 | 0.91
